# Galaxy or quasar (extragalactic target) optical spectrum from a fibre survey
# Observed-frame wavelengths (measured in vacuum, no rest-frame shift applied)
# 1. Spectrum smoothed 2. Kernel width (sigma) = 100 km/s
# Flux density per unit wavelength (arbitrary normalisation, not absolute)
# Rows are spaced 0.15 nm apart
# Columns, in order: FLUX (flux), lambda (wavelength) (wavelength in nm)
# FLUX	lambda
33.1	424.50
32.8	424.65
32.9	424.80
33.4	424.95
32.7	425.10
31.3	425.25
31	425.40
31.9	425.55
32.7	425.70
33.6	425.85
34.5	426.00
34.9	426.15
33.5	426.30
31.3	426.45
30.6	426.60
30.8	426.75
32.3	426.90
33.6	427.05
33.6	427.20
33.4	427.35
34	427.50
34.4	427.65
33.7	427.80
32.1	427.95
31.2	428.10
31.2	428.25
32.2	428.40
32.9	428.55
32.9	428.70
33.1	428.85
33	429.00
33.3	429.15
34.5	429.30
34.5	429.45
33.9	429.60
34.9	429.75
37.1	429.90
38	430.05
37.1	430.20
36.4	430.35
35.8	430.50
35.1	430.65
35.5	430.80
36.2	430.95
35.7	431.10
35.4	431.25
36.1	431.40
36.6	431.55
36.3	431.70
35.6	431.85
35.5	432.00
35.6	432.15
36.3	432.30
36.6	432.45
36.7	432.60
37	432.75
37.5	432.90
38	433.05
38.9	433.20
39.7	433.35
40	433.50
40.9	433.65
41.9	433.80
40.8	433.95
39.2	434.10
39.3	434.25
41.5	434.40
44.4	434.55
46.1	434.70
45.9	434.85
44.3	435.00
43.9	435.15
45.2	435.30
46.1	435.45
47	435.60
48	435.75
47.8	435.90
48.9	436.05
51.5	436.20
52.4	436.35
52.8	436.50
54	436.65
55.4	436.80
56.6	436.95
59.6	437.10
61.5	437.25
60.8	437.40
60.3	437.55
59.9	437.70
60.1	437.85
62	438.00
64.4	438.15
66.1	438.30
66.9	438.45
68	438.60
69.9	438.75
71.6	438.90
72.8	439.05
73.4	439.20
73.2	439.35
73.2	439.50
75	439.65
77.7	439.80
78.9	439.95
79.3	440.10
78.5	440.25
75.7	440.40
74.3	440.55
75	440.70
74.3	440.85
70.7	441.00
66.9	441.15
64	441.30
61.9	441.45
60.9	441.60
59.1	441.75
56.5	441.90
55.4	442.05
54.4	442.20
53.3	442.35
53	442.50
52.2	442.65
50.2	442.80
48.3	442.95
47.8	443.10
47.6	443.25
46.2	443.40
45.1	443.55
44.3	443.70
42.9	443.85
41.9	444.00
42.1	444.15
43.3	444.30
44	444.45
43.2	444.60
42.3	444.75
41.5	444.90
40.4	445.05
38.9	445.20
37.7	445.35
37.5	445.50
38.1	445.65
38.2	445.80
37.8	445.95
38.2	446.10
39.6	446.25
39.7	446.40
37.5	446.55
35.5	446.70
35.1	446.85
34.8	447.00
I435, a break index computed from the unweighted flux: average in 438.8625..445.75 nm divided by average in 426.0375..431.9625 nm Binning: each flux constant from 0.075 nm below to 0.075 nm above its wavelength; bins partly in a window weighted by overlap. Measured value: 1.7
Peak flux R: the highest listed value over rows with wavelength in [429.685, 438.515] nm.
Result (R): 66.9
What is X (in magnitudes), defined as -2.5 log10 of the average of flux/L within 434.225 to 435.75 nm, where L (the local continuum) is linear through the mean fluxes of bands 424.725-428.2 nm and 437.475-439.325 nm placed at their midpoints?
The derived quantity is 0.26 mag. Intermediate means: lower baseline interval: 32.7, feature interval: 44.7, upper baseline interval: 66.5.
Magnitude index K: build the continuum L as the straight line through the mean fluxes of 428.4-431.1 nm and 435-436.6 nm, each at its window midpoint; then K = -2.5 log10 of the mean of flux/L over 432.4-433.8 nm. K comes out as 0.100 mag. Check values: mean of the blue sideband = 34.9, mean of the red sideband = 48.3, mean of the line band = 38.6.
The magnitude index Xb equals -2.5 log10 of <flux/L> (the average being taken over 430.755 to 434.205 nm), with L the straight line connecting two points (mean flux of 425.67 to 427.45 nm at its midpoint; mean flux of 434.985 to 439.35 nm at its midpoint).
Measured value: 0.24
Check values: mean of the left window 32.9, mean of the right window 58.1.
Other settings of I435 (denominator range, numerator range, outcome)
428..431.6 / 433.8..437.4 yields 1.40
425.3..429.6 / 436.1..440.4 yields 2.00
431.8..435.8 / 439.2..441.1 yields 1.85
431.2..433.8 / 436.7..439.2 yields 1.70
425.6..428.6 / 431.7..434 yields 1.16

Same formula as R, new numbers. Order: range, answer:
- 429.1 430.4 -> 38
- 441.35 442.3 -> 61.9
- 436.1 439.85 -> 77.7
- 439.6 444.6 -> 79.3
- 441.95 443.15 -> 55.4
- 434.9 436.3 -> 51.5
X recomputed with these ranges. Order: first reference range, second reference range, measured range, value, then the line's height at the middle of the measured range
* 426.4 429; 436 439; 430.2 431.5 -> 0.16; 41.5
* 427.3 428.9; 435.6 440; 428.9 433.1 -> 0.16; 41.7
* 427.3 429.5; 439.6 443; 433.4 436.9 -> 0.09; 49.8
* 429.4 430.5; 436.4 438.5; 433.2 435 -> 0.18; 49.2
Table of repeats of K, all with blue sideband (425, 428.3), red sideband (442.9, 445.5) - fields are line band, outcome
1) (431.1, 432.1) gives -0.008 mag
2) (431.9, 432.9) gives -0.007 mag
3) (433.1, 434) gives -0.098 mag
